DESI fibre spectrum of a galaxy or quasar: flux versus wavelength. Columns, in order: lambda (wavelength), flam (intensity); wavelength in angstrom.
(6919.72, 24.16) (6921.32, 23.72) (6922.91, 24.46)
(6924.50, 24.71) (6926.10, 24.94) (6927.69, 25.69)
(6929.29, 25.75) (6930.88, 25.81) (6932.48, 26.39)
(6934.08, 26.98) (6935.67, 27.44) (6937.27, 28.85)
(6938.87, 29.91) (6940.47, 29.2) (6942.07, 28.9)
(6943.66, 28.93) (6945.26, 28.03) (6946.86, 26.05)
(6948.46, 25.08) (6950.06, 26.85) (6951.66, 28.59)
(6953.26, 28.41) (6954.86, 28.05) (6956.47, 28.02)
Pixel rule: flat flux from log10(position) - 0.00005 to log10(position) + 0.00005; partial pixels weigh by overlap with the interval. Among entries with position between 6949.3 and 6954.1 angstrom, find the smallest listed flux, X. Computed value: 26.85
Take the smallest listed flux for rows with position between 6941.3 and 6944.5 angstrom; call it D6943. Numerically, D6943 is 28.9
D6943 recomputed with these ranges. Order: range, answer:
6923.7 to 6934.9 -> 24.71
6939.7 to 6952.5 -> 25.08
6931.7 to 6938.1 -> 26.39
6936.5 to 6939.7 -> 28.85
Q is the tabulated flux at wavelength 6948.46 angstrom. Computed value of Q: 25.08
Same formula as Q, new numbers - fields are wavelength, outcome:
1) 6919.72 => 24.16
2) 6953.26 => 28.41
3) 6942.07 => 28.9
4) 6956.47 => 28.02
